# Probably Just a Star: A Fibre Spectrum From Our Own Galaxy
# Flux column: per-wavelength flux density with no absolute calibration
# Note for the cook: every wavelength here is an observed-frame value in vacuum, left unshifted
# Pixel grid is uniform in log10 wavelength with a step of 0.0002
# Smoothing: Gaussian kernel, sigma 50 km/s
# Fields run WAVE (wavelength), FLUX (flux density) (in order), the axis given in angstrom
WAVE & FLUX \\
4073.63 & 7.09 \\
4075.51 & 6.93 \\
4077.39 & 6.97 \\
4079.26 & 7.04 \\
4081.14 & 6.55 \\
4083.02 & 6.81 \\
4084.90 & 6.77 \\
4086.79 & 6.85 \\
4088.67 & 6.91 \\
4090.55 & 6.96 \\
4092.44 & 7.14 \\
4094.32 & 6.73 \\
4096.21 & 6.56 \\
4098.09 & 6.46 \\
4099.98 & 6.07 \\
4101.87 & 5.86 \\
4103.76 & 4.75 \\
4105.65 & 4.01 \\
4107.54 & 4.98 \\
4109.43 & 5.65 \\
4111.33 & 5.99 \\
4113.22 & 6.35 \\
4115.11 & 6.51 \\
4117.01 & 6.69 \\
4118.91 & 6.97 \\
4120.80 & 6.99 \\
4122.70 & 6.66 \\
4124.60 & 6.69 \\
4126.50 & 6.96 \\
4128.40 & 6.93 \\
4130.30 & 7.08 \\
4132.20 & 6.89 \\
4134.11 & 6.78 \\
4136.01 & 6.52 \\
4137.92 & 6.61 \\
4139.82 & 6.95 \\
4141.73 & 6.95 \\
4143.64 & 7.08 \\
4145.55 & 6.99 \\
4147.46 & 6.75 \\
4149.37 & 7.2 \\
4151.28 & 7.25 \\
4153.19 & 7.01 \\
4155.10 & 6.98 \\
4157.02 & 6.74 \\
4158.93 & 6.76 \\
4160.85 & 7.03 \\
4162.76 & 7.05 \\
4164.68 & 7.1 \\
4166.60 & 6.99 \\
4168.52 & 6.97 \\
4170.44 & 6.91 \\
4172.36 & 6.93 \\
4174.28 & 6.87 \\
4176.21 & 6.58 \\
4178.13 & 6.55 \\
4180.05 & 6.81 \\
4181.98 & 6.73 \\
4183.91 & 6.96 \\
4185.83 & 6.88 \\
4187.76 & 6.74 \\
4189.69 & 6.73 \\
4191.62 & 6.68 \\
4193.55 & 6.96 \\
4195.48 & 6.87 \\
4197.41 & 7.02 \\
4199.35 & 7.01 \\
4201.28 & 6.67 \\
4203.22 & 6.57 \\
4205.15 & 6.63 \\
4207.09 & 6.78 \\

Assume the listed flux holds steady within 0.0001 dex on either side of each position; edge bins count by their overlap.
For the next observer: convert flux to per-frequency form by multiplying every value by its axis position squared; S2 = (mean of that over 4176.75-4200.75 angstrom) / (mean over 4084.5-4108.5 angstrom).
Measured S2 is 1.16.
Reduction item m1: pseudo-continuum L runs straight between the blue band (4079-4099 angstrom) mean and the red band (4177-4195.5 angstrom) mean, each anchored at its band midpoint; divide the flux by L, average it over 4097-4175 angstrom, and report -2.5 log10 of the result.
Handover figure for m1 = 0.029 mag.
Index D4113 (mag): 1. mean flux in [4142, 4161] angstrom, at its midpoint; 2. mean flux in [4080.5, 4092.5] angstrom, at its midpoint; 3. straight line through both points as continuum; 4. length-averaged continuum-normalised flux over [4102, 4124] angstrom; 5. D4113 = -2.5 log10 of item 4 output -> 0.16 mag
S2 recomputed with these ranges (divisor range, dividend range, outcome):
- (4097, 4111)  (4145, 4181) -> 1.31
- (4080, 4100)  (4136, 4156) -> 1.06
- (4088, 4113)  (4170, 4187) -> 1.18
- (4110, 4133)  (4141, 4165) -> 1.06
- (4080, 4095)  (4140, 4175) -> 1.05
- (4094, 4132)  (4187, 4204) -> 1.13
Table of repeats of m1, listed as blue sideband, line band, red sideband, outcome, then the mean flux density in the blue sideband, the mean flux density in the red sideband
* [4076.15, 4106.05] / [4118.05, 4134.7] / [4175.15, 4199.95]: -0.05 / 6.45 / 6.81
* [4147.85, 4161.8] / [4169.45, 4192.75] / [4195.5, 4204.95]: 0.02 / 6.99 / 6.81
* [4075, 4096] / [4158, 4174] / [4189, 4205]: -0.02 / 6.87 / 6.81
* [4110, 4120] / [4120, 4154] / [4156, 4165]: -0.03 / 6.48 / 6.92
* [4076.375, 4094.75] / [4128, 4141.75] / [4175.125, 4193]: 0.00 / 6.88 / 6.75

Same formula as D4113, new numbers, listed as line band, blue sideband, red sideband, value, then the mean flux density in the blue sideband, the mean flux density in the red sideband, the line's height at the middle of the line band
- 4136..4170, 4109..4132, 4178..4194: -0.04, 6.65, 6.79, 6.72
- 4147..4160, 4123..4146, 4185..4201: -0.02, 6.86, 6.85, 6.86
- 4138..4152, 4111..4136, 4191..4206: -0.04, 6.74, 6.81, 6.76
